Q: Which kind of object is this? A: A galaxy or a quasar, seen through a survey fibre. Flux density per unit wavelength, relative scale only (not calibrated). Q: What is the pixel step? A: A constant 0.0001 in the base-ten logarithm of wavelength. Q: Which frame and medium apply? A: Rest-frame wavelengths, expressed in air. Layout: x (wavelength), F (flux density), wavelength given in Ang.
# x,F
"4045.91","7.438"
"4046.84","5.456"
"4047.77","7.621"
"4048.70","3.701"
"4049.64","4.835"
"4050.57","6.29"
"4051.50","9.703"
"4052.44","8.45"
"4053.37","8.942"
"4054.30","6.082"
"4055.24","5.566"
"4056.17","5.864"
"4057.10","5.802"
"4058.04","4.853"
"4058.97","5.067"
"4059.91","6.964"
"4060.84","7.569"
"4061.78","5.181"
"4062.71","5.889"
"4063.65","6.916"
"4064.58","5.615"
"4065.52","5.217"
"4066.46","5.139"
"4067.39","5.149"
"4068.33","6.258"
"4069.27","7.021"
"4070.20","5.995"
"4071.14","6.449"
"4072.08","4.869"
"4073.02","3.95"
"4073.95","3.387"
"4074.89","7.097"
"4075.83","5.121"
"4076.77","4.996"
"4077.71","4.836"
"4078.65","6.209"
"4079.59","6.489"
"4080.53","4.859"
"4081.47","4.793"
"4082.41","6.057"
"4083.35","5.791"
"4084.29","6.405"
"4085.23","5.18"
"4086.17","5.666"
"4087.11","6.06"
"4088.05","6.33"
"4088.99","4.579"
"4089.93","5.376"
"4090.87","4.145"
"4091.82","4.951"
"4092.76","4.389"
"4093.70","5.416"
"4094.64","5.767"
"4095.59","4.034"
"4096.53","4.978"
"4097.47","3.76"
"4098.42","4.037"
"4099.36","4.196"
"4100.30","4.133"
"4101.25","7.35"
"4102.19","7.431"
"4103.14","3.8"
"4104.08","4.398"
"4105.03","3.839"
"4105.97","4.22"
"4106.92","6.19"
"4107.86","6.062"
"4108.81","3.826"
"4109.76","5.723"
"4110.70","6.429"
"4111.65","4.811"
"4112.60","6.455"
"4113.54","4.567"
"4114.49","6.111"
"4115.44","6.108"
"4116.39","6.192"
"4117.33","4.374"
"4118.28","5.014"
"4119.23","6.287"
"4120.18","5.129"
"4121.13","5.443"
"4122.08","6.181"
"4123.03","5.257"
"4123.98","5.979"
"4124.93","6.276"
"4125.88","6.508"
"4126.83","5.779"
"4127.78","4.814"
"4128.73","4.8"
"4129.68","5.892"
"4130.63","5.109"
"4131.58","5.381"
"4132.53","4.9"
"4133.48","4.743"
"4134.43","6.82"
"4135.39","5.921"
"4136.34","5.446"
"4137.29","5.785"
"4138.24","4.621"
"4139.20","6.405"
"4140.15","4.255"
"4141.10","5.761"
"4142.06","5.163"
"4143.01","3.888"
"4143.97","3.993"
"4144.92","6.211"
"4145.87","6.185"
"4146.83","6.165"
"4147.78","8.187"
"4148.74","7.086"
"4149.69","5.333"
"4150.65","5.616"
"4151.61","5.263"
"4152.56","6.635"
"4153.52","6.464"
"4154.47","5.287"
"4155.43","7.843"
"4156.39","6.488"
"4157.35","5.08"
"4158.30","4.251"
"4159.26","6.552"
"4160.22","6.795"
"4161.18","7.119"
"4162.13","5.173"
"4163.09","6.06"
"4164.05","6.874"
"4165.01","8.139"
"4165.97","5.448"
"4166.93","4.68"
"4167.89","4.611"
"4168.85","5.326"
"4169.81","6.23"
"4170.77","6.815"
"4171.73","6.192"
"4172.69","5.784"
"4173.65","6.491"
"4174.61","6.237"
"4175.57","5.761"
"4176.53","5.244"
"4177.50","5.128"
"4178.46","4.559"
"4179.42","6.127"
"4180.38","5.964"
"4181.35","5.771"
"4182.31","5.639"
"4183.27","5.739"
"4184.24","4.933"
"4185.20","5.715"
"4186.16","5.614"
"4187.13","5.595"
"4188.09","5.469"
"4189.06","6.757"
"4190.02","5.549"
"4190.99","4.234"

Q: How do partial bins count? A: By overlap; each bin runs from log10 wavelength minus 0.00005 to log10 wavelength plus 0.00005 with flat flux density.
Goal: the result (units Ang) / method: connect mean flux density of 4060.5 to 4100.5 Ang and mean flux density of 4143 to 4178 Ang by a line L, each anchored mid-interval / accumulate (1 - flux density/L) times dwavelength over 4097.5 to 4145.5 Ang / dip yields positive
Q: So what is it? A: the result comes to 2.8 Ang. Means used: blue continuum 5.35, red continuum 5.99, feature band 5.35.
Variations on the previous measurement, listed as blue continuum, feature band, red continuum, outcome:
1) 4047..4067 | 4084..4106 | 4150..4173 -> 4.06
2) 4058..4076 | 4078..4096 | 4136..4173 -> 1.12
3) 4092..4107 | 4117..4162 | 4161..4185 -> -2.81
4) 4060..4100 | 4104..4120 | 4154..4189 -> 0.60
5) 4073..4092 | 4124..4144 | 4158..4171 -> 1.34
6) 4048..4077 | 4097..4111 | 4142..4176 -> 2.26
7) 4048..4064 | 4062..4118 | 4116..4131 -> 5.73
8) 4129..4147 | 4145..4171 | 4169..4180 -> -2.28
